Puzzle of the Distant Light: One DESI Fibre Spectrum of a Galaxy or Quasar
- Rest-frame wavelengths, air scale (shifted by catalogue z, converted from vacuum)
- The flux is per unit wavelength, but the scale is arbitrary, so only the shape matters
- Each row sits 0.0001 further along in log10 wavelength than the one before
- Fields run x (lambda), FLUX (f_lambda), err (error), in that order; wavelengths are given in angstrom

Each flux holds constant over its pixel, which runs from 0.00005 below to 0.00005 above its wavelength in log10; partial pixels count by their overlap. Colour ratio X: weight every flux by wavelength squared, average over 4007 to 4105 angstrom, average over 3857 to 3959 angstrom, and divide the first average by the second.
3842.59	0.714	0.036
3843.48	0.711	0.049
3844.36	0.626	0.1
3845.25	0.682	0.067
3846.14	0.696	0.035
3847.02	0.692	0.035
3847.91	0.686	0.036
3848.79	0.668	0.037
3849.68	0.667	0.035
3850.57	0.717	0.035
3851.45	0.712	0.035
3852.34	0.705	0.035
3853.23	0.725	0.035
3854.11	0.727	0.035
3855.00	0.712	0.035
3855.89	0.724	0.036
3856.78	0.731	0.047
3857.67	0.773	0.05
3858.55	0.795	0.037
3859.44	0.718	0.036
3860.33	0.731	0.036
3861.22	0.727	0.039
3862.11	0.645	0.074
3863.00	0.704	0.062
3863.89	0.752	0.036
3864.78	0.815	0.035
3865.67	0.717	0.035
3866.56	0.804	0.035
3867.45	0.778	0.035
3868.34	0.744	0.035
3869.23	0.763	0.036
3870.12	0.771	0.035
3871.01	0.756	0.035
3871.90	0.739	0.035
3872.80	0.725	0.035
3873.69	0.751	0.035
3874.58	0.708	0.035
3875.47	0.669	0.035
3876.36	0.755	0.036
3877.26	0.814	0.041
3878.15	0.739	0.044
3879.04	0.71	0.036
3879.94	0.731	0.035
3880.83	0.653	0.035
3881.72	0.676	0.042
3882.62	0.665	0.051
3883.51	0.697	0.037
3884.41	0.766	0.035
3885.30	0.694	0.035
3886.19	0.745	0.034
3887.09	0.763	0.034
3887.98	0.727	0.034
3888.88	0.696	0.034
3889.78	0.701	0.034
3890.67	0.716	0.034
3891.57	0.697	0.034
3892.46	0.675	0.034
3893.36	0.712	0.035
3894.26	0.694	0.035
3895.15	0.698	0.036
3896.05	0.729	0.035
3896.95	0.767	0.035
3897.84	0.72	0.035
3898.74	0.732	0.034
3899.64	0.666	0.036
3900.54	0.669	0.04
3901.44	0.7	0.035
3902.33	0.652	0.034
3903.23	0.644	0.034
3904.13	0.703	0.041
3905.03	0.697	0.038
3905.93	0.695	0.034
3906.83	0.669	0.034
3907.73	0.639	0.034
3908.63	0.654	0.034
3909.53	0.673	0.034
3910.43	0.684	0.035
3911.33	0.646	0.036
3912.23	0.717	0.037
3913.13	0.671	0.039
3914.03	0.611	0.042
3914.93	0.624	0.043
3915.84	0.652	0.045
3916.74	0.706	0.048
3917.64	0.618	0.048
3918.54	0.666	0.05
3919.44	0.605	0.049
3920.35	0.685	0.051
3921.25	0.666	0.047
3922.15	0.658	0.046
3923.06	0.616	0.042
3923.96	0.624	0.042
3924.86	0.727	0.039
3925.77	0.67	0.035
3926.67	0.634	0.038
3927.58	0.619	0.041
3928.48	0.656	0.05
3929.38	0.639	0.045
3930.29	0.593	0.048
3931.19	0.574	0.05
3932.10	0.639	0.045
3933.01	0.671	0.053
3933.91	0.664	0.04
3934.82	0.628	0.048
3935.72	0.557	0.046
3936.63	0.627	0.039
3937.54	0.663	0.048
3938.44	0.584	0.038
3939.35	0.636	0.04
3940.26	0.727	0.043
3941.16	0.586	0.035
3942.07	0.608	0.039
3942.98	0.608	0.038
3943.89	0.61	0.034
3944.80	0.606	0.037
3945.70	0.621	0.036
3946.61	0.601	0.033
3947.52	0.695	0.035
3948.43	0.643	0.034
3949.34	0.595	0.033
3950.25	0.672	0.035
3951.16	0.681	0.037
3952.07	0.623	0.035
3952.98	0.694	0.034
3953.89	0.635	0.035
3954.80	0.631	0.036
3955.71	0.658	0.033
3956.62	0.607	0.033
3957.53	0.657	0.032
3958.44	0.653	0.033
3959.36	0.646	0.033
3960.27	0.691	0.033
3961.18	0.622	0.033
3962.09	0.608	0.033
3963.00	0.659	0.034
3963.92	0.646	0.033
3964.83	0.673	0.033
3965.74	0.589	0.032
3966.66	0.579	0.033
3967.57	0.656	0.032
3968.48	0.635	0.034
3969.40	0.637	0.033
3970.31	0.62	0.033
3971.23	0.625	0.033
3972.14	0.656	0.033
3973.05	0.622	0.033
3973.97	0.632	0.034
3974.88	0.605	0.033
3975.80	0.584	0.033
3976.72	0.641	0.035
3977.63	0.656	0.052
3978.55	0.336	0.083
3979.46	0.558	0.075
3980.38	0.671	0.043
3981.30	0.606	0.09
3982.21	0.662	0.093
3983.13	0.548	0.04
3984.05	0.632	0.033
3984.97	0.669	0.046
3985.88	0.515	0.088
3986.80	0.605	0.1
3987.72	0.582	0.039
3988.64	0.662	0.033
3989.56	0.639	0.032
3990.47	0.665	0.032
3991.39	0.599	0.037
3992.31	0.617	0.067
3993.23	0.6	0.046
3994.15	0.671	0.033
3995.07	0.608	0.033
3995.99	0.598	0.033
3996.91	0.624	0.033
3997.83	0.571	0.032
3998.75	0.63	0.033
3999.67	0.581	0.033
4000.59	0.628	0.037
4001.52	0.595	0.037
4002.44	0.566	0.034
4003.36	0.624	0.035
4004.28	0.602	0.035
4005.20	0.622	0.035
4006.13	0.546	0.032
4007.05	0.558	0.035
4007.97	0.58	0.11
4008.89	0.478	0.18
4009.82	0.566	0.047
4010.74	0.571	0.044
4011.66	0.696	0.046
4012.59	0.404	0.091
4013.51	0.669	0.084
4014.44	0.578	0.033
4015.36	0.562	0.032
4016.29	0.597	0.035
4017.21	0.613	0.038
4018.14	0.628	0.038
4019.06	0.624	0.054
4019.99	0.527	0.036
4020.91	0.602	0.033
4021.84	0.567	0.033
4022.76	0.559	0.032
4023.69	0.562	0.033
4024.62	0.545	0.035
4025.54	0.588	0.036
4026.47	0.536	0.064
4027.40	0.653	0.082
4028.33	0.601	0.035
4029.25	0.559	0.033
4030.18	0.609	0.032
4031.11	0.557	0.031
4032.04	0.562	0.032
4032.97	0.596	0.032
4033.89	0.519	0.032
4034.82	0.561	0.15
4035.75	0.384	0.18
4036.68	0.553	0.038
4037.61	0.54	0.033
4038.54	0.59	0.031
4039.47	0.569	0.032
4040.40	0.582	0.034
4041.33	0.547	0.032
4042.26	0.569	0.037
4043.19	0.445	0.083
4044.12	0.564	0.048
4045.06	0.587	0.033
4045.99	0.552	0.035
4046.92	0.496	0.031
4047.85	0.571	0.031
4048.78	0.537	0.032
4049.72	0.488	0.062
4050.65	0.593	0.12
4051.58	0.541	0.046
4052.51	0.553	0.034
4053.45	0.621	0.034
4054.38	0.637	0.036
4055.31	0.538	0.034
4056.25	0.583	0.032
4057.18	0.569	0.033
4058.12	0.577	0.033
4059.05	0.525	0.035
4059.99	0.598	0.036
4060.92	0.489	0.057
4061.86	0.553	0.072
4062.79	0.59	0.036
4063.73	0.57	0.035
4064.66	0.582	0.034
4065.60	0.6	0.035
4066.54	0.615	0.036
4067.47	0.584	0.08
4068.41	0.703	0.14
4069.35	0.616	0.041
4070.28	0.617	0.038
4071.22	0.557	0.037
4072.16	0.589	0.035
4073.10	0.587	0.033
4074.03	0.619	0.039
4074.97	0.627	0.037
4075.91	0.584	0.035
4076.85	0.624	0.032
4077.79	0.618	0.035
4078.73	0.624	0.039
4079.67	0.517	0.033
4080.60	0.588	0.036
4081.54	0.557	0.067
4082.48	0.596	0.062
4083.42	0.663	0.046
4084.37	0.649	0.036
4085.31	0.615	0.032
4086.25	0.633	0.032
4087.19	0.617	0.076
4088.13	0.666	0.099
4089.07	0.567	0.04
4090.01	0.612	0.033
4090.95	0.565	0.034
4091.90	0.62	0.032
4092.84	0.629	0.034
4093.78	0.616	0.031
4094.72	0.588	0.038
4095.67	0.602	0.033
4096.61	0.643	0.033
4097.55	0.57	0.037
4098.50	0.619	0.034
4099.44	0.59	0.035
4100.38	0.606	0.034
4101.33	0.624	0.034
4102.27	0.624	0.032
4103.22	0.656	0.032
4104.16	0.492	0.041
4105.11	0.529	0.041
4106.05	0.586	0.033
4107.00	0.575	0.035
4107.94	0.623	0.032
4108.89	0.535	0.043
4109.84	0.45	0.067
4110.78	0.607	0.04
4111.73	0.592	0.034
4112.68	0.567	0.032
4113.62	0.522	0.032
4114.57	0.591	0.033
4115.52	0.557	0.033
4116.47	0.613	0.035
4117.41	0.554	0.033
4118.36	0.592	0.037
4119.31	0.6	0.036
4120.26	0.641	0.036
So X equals 0.9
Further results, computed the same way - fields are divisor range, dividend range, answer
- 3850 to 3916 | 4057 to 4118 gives 0.92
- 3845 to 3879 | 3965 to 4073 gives 0.87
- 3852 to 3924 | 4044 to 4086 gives 0.91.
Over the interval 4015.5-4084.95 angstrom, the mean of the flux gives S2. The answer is 0.576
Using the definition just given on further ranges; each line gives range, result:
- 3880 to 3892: 0.708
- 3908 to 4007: 0.628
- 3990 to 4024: 0.592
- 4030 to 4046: 0.548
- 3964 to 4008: 0.609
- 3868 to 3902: 0.719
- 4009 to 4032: 0.58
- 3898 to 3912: 0.676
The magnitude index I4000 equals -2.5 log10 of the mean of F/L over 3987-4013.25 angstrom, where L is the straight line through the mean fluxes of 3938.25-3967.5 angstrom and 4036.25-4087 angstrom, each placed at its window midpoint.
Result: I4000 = 0.028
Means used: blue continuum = 0.636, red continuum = 0.58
